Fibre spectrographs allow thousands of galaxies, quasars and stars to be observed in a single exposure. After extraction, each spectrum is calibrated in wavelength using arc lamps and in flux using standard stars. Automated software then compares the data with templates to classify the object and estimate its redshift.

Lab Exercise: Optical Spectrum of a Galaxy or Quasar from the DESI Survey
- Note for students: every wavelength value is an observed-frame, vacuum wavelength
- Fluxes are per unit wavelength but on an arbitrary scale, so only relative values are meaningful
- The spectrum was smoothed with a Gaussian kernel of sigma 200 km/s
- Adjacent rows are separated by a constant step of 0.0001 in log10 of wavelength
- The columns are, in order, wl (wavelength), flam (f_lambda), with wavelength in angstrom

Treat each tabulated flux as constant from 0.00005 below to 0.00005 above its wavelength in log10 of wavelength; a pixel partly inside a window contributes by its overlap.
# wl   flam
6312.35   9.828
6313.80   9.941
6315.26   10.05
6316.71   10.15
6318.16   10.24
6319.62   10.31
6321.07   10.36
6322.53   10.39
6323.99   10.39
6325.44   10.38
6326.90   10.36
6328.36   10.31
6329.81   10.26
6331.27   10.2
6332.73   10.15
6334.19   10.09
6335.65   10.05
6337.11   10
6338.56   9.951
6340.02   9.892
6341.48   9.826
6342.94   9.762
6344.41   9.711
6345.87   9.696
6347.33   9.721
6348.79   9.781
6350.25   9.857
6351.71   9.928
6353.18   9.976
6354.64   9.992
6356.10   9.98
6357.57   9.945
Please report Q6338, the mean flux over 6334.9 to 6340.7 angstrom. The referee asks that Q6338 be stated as 9.99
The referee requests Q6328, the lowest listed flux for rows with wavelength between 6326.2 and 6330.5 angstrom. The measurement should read 10.26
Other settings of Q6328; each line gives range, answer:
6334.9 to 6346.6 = 9.696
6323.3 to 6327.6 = 10.36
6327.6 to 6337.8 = 10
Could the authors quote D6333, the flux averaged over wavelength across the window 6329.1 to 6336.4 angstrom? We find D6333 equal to 10.1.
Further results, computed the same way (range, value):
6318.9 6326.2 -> 10.4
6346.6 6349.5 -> 9.76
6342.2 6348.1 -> 9.72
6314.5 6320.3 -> 10.2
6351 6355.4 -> 9.96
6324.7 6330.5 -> 10.3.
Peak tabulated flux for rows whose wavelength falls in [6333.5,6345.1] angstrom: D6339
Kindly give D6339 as 10.09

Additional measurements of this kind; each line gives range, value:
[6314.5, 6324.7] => 10.39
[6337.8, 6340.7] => 9.951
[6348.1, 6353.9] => 9.976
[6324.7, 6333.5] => 10.38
